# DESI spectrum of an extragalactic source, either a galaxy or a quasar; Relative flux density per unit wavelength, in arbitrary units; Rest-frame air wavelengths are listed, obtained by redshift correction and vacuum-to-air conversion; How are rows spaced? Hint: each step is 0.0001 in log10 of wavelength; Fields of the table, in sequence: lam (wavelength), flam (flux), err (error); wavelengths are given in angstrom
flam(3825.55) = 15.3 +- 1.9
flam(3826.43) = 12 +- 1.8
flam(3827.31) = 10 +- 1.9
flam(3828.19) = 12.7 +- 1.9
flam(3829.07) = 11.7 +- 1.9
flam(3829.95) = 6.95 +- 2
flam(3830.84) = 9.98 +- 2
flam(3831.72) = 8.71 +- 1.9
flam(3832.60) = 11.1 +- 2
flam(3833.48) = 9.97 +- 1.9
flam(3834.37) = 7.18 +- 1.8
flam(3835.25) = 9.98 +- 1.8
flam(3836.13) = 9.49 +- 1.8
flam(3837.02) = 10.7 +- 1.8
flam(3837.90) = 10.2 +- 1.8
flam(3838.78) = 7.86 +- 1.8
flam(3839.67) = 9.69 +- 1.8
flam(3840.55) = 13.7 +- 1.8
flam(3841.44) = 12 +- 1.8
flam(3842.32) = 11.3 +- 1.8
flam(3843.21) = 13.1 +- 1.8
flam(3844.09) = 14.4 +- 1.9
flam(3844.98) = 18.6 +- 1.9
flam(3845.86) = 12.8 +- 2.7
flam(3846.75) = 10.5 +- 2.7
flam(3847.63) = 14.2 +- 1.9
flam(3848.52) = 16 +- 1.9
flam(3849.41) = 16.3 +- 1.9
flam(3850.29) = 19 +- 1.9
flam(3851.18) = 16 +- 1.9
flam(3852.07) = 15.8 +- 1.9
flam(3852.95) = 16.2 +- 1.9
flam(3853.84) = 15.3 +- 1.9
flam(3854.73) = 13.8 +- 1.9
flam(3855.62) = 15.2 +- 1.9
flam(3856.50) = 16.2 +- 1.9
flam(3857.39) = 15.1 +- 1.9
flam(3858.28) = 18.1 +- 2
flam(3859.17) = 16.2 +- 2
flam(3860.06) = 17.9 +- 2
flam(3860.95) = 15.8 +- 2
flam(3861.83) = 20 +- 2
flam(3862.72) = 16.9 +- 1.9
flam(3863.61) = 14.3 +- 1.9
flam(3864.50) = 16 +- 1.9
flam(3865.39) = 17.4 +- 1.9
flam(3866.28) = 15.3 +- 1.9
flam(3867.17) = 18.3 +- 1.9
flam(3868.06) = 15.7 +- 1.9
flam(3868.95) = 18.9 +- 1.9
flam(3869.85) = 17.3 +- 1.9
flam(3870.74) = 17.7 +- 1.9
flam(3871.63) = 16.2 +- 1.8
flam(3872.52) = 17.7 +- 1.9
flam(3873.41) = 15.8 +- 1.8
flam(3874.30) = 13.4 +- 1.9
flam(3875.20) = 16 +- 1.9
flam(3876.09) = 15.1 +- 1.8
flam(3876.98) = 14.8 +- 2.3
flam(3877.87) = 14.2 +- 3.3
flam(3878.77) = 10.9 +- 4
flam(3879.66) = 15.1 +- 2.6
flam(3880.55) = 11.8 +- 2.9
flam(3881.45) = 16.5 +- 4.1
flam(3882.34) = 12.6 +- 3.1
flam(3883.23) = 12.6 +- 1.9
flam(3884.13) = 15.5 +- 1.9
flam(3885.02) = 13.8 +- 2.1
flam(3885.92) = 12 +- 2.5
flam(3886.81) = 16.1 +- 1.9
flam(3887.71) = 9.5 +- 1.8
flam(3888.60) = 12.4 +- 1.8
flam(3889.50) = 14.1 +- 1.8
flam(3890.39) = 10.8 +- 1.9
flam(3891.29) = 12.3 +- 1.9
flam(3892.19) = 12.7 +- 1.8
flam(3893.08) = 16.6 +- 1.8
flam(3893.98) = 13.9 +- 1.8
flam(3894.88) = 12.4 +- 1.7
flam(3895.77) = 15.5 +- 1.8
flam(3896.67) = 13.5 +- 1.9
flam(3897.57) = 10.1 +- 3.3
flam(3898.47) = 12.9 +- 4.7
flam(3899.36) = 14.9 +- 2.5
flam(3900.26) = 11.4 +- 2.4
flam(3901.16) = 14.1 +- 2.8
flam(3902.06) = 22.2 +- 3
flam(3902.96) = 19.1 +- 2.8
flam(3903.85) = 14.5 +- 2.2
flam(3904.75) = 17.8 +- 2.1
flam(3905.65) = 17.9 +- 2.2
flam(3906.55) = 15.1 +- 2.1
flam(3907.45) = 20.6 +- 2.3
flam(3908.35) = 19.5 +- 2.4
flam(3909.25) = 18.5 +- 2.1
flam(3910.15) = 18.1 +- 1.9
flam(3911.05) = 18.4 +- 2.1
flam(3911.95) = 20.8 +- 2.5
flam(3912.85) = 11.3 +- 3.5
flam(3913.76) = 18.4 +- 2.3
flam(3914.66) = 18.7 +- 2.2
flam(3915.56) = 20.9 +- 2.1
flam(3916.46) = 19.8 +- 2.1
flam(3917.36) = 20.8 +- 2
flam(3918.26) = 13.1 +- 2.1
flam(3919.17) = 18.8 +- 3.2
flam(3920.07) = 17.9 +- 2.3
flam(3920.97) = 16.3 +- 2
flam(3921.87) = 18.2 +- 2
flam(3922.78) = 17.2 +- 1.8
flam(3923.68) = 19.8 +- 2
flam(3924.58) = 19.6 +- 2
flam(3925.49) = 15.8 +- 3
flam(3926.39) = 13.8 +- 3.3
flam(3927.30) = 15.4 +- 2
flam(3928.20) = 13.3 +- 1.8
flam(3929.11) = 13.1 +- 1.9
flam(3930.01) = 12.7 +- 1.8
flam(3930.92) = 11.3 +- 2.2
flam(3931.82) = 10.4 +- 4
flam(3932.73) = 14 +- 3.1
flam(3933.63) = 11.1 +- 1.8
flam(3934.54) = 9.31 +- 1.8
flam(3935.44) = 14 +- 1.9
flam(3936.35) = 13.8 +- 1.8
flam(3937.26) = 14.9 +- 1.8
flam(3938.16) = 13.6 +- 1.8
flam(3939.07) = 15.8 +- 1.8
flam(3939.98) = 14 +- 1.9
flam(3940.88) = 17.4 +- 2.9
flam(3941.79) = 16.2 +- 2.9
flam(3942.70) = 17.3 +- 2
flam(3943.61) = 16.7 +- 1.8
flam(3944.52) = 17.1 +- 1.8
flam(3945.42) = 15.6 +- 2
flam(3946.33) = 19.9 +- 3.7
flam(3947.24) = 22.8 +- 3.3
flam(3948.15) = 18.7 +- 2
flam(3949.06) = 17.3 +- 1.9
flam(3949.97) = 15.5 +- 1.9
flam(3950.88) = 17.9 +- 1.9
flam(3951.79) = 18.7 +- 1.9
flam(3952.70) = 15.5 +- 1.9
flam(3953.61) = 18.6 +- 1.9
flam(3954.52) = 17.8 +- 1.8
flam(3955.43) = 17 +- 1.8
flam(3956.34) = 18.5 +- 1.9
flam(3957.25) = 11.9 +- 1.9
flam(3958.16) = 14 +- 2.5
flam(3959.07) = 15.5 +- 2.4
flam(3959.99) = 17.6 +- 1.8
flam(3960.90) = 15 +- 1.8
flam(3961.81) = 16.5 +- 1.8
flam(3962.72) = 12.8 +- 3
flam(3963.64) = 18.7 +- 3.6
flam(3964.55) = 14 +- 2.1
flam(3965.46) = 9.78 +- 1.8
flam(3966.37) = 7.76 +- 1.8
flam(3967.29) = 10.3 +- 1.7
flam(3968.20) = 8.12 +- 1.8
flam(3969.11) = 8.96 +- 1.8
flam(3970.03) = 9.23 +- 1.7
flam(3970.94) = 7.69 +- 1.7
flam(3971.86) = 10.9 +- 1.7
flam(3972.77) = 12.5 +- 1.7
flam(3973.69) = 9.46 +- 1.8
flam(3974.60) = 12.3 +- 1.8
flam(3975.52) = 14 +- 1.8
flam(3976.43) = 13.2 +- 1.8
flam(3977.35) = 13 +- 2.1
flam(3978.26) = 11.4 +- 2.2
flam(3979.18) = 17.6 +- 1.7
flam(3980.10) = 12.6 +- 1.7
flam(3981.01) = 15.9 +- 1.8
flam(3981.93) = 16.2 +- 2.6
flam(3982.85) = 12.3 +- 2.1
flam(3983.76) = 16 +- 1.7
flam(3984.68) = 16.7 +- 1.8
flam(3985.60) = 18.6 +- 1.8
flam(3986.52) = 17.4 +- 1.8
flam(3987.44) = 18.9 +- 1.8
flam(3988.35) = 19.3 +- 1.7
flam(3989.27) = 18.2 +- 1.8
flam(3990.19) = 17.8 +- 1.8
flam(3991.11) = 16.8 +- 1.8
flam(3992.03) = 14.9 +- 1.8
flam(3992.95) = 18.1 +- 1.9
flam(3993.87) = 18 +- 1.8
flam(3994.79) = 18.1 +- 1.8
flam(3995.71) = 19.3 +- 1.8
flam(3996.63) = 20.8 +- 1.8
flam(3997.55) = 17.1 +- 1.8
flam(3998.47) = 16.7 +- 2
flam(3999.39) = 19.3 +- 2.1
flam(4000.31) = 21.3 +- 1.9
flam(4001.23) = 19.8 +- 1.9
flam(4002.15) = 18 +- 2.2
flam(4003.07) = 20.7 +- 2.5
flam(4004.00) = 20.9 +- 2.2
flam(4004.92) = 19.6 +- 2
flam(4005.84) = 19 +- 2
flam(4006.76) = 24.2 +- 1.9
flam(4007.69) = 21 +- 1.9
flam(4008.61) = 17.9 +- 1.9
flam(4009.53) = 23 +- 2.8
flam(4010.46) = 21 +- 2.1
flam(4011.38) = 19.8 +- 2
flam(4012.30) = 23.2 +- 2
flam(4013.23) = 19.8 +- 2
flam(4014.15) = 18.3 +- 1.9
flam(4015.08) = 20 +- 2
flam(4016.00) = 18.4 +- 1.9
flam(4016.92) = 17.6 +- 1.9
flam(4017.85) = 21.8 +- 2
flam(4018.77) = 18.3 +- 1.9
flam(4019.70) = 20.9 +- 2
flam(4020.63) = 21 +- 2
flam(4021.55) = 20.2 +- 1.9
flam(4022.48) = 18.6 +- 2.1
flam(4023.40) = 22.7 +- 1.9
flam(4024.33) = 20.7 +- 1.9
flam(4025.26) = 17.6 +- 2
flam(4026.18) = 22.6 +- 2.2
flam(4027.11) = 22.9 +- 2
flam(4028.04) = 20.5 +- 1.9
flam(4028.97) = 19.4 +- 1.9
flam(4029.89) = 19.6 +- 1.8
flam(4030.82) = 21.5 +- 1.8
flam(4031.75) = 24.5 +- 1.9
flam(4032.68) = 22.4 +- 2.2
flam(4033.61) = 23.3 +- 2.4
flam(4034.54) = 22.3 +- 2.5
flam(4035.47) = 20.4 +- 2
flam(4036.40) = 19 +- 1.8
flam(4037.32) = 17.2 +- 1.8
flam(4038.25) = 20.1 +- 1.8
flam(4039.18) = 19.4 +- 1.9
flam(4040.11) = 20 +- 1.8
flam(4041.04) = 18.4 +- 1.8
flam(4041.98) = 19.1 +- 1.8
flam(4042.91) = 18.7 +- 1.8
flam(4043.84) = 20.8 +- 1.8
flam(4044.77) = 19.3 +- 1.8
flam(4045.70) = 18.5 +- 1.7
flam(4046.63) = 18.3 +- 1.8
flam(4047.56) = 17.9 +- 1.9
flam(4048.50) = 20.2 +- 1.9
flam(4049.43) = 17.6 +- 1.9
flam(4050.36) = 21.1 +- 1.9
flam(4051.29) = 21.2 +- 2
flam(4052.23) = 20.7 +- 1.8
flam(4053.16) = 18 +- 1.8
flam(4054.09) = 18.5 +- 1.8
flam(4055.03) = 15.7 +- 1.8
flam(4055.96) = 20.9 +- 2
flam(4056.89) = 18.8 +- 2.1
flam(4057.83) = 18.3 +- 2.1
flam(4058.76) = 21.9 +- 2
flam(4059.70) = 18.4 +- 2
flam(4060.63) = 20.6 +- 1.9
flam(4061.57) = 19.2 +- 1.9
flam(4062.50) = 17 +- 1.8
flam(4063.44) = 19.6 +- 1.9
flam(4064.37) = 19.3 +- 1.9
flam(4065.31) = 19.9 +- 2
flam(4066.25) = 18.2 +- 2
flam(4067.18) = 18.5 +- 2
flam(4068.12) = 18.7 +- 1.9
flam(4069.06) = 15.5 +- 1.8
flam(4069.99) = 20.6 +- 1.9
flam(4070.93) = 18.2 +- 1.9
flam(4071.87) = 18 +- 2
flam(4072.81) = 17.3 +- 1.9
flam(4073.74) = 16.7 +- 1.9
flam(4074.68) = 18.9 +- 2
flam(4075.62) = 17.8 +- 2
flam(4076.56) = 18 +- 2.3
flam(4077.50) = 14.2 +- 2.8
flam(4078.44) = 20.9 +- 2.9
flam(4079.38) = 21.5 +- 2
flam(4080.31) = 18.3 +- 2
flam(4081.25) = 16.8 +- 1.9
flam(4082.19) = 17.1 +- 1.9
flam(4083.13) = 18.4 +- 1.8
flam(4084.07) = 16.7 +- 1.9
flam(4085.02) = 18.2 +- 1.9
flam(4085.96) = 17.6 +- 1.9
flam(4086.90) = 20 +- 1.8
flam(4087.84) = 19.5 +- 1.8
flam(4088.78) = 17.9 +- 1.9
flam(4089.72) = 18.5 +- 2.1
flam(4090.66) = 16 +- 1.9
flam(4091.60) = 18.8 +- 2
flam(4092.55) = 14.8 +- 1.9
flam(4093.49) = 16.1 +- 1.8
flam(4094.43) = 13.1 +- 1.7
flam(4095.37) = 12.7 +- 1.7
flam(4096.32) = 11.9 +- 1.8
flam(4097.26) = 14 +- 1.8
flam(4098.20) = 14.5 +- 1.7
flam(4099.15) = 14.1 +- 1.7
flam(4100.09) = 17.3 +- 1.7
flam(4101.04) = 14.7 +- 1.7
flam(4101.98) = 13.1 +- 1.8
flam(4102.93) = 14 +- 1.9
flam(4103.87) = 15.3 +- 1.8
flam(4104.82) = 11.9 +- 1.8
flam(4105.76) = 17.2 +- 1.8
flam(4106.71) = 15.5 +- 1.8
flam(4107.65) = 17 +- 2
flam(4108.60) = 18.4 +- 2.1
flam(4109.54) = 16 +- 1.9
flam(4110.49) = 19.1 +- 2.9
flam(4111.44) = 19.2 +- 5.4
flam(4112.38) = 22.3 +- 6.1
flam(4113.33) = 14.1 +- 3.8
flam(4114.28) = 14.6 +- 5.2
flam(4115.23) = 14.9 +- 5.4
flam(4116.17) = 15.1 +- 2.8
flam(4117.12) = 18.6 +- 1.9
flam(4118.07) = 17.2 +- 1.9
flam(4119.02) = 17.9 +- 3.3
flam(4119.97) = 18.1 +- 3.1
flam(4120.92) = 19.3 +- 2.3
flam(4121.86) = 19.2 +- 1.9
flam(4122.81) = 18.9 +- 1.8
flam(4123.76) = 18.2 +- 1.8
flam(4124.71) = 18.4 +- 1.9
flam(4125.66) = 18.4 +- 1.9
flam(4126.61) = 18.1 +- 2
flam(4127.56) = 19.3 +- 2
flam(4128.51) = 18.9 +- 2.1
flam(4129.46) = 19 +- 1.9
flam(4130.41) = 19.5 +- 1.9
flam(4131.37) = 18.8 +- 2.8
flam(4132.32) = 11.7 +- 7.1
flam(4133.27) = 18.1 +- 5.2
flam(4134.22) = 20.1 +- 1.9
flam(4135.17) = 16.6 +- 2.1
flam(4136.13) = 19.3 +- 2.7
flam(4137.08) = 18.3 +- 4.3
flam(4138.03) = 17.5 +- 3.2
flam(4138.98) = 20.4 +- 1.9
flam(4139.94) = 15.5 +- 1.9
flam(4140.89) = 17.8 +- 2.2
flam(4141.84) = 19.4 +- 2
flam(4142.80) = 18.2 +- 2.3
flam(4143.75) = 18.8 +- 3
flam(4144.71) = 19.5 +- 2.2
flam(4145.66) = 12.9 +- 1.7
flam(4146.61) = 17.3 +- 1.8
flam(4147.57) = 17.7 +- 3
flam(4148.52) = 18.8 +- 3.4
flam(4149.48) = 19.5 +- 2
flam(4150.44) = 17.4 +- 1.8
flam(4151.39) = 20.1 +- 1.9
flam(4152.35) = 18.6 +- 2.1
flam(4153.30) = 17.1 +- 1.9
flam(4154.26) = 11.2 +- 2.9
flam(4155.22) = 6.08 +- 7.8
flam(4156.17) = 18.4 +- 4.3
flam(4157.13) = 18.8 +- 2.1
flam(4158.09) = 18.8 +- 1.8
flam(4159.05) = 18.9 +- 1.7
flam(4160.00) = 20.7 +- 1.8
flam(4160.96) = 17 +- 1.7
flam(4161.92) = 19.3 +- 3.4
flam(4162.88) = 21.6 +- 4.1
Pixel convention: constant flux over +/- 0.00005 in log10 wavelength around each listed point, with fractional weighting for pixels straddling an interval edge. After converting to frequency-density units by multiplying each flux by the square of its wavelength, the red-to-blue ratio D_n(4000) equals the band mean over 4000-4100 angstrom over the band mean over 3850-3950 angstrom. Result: 1.30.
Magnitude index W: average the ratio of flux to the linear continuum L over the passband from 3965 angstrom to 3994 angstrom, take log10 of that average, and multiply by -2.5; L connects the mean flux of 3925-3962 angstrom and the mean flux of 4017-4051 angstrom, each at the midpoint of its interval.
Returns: 0.25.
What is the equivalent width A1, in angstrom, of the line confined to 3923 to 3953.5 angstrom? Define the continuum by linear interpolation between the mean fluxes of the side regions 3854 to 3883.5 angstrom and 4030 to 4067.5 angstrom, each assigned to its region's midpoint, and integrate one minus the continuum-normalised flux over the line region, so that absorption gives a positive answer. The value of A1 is 3.0 angstrom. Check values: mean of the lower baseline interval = 15.7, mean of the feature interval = 15.6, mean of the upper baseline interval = 19.6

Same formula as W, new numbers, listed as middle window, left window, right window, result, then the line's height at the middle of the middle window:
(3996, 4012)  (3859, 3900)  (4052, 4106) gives -0.22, 16.4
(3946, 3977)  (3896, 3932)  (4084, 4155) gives 0.16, 16.6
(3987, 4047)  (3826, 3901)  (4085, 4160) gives -0.25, 15.8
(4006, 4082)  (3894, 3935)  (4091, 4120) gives -0.23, 15.9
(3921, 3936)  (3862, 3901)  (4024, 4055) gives 0.12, 16.1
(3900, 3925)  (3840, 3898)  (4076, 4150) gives -0.17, 15.3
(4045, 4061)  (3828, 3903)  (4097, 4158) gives -0.18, 16.3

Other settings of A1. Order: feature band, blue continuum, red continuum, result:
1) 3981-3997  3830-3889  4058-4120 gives -1.6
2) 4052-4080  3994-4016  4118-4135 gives 0.7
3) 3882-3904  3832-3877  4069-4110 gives 1.7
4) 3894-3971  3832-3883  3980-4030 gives 5.6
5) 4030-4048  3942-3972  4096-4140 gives -4.5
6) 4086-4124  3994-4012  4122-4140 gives 4.3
